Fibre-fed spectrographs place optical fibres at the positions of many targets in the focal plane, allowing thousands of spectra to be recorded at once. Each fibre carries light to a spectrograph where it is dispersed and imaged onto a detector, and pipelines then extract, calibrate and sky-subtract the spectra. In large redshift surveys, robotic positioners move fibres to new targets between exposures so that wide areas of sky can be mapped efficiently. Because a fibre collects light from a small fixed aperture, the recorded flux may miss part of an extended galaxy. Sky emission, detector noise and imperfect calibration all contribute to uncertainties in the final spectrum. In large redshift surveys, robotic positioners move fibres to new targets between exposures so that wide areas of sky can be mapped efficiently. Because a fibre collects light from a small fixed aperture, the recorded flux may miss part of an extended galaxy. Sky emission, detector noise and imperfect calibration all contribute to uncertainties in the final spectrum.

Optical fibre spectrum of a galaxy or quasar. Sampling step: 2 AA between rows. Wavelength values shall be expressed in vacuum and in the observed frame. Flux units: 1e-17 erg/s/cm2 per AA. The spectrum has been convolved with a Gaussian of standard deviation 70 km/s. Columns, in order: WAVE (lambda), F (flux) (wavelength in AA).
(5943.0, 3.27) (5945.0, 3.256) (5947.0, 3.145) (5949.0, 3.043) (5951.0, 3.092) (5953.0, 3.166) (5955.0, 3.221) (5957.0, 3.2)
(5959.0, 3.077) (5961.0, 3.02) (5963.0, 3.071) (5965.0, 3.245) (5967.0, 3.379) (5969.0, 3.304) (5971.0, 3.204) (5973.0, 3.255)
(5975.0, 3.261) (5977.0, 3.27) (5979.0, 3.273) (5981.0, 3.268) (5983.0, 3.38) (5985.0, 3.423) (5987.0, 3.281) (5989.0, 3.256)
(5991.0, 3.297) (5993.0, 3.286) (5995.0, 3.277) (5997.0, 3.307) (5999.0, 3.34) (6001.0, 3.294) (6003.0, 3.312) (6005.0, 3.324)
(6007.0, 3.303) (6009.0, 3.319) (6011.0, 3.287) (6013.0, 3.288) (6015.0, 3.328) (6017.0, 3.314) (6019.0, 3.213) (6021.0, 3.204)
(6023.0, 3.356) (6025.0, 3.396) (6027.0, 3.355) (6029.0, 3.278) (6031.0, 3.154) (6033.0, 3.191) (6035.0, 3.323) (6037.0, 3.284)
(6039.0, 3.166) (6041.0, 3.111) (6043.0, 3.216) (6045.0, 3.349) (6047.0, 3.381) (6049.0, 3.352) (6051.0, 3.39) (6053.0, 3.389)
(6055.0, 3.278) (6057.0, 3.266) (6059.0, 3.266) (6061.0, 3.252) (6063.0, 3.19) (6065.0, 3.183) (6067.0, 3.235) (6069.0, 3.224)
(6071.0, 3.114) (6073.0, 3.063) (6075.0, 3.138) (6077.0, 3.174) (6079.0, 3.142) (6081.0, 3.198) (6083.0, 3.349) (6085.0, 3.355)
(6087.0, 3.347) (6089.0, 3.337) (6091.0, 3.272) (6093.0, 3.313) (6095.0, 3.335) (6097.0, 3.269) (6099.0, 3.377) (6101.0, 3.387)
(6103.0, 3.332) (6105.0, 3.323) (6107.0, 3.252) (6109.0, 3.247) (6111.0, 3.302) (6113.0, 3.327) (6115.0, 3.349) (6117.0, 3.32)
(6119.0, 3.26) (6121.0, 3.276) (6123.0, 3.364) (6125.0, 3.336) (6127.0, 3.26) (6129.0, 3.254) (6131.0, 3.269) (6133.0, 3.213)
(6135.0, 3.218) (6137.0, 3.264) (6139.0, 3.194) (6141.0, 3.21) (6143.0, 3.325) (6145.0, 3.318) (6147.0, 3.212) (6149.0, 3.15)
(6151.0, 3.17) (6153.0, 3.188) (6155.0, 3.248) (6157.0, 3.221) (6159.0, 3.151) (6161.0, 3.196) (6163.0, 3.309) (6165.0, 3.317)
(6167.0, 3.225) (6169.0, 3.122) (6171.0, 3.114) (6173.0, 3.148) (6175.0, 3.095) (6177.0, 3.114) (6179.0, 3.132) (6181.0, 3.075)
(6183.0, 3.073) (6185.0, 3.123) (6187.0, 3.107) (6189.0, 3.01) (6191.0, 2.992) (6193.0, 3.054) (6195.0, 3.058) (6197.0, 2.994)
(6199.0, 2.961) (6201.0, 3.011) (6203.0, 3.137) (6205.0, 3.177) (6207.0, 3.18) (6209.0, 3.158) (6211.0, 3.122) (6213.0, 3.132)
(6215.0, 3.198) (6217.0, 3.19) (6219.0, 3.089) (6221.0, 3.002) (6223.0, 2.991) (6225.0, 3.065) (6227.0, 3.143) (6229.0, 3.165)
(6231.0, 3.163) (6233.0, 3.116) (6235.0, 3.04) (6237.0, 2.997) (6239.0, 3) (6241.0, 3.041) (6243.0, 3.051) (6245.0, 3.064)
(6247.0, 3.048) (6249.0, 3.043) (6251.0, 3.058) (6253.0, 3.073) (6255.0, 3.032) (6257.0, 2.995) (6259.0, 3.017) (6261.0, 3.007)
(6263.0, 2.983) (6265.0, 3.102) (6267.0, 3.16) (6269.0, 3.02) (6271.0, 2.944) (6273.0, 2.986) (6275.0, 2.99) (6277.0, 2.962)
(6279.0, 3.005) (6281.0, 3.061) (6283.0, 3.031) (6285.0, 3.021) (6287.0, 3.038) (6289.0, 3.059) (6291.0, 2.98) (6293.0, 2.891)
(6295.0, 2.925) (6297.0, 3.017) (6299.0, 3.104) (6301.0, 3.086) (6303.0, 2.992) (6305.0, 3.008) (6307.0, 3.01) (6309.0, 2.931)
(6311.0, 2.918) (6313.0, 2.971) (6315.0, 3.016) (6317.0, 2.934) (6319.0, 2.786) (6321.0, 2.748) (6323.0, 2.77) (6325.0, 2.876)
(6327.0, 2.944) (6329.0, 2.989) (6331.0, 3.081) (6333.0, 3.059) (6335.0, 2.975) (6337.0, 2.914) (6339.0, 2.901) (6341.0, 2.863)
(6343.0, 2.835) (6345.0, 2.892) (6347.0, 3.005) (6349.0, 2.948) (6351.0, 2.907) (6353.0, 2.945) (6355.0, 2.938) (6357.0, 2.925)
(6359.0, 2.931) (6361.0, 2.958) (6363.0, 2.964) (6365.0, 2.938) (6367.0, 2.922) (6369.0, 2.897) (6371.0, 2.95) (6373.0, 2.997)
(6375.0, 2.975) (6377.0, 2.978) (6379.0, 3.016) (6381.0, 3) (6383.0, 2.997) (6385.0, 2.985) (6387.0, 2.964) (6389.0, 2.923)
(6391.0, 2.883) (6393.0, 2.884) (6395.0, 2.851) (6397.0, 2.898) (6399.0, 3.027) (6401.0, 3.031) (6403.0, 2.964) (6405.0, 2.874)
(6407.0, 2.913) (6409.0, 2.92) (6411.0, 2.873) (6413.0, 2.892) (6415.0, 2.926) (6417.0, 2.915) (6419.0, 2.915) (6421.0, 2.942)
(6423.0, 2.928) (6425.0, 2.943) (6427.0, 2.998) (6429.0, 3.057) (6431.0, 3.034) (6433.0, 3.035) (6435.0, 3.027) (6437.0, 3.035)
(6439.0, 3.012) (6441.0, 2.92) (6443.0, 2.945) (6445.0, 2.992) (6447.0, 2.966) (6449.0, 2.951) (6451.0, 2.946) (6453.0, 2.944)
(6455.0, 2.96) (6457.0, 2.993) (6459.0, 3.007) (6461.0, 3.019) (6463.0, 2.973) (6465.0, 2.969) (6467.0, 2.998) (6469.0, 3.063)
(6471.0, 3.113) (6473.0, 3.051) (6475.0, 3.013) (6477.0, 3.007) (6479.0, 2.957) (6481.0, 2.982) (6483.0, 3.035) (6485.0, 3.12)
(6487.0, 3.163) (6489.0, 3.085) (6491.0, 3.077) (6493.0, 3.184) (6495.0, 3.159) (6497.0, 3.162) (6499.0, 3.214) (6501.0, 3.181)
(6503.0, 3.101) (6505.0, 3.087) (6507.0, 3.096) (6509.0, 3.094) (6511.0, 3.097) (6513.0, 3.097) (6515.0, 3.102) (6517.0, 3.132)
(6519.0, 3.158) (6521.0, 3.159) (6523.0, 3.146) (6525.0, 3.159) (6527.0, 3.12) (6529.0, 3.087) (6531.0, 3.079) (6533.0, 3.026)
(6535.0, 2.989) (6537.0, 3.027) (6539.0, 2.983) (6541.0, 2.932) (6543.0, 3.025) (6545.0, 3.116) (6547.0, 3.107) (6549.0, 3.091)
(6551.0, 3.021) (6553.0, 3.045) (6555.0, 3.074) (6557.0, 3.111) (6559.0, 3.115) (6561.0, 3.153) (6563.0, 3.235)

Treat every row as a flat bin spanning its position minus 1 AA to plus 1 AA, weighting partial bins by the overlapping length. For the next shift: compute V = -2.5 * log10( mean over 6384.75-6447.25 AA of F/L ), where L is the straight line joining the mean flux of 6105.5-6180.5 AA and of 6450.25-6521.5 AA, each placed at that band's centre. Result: 0.05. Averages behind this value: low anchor 3.23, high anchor 3.07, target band 2.95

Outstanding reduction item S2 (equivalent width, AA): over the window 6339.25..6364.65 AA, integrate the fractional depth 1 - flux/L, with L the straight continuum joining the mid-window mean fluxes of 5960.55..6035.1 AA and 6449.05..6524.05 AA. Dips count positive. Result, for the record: 1.6 AA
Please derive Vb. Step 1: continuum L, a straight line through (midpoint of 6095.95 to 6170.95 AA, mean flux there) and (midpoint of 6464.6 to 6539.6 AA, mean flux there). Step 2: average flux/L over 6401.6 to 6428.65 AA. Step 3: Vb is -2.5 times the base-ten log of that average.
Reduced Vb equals 0.07 mag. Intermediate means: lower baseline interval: 3.26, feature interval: 2.93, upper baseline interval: 3.09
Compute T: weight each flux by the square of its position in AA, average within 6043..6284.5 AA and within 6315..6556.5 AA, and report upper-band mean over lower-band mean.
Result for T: 1.0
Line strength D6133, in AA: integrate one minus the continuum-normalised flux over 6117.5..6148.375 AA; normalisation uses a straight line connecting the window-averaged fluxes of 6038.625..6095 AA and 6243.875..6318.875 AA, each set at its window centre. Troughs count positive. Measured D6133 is -0.8 AA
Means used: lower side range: 3.25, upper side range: 3.01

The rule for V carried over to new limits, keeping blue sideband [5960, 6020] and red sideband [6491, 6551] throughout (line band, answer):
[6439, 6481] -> 0.05 mag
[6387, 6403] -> 0.07 mag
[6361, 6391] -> 0.07 mag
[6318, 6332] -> 0.10 mag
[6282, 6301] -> 0.06 mag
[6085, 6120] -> -0.02 mag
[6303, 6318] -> 0.07 mag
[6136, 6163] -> 0.00 mag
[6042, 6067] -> -0.01 mag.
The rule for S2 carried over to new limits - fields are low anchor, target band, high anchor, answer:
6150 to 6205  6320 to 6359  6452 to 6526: 2.2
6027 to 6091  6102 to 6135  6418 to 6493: -0.8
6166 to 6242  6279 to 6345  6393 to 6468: 1.5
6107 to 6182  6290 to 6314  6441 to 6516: 1.2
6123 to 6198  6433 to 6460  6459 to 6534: 1.1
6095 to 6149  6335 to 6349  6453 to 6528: 1.1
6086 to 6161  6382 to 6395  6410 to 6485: 0.4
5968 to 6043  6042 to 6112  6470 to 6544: -0.4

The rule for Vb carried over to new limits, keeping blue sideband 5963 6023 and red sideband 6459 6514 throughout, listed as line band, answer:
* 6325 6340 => 0.06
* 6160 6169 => -0.01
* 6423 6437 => 0.03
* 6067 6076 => 0.04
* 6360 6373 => 0.07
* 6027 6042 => 0.02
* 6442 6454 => 0.05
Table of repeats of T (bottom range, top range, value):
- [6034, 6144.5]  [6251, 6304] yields 0.98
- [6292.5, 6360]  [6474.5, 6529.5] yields 1.12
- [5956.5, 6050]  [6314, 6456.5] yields 1.02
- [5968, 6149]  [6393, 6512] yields 1.04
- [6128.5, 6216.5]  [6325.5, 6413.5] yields 0.99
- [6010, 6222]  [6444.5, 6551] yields 1.07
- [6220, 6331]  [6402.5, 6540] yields 1.07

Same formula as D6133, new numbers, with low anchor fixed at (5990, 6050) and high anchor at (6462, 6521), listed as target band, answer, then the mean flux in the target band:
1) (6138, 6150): 0.0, 3.23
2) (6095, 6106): -0.3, 3.34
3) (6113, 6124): -0.2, 3.31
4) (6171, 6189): 0.6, 3.1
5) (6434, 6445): 0.4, 2.99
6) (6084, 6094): -0.2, 3.32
